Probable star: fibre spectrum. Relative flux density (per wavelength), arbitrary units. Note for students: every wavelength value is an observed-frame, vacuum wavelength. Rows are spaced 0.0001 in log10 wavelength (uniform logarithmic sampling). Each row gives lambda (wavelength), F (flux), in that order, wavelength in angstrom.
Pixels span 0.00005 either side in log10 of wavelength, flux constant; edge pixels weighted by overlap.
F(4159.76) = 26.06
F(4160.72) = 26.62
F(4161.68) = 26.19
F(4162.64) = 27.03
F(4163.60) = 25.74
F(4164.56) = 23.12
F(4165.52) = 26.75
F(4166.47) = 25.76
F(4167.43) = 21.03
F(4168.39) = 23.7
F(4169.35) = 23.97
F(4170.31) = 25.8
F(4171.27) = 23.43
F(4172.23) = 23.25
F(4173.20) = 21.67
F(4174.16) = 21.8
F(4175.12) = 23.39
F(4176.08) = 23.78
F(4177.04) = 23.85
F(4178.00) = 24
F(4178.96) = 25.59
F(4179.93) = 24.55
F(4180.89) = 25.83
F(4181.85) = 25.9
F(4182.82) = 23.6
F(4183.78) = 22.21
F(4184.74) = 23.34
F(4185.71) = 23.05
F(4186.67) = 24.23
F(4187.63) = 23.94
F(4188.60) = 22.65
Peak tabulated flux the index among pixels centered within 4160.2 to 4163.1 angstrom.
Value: 27.03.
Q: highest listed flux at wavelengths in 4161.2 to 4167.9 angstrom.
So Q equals 27.03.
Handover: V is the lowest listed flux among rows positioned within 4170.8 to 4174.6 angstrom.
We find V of 21.67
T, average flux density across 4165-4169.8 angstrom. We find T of 24.3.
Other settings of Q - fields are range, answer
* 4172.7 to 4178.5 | 24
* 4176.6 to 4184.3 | 25.9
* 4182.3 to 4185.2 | 23.6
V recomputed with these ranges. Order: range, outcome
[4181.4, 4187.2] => 22.21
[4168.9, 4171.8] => 23.43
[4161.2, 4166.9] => 23.12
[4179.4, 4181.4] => 24.55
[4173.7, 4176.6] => 21.8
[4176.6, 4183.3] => 23.6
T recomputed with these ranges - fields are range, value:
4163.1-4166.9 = 25.4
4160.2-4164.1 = 26.3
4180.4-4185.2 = 24.2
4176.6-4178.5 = 24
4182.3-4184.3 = 23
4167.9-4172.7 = 24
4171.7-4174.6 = 22.2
